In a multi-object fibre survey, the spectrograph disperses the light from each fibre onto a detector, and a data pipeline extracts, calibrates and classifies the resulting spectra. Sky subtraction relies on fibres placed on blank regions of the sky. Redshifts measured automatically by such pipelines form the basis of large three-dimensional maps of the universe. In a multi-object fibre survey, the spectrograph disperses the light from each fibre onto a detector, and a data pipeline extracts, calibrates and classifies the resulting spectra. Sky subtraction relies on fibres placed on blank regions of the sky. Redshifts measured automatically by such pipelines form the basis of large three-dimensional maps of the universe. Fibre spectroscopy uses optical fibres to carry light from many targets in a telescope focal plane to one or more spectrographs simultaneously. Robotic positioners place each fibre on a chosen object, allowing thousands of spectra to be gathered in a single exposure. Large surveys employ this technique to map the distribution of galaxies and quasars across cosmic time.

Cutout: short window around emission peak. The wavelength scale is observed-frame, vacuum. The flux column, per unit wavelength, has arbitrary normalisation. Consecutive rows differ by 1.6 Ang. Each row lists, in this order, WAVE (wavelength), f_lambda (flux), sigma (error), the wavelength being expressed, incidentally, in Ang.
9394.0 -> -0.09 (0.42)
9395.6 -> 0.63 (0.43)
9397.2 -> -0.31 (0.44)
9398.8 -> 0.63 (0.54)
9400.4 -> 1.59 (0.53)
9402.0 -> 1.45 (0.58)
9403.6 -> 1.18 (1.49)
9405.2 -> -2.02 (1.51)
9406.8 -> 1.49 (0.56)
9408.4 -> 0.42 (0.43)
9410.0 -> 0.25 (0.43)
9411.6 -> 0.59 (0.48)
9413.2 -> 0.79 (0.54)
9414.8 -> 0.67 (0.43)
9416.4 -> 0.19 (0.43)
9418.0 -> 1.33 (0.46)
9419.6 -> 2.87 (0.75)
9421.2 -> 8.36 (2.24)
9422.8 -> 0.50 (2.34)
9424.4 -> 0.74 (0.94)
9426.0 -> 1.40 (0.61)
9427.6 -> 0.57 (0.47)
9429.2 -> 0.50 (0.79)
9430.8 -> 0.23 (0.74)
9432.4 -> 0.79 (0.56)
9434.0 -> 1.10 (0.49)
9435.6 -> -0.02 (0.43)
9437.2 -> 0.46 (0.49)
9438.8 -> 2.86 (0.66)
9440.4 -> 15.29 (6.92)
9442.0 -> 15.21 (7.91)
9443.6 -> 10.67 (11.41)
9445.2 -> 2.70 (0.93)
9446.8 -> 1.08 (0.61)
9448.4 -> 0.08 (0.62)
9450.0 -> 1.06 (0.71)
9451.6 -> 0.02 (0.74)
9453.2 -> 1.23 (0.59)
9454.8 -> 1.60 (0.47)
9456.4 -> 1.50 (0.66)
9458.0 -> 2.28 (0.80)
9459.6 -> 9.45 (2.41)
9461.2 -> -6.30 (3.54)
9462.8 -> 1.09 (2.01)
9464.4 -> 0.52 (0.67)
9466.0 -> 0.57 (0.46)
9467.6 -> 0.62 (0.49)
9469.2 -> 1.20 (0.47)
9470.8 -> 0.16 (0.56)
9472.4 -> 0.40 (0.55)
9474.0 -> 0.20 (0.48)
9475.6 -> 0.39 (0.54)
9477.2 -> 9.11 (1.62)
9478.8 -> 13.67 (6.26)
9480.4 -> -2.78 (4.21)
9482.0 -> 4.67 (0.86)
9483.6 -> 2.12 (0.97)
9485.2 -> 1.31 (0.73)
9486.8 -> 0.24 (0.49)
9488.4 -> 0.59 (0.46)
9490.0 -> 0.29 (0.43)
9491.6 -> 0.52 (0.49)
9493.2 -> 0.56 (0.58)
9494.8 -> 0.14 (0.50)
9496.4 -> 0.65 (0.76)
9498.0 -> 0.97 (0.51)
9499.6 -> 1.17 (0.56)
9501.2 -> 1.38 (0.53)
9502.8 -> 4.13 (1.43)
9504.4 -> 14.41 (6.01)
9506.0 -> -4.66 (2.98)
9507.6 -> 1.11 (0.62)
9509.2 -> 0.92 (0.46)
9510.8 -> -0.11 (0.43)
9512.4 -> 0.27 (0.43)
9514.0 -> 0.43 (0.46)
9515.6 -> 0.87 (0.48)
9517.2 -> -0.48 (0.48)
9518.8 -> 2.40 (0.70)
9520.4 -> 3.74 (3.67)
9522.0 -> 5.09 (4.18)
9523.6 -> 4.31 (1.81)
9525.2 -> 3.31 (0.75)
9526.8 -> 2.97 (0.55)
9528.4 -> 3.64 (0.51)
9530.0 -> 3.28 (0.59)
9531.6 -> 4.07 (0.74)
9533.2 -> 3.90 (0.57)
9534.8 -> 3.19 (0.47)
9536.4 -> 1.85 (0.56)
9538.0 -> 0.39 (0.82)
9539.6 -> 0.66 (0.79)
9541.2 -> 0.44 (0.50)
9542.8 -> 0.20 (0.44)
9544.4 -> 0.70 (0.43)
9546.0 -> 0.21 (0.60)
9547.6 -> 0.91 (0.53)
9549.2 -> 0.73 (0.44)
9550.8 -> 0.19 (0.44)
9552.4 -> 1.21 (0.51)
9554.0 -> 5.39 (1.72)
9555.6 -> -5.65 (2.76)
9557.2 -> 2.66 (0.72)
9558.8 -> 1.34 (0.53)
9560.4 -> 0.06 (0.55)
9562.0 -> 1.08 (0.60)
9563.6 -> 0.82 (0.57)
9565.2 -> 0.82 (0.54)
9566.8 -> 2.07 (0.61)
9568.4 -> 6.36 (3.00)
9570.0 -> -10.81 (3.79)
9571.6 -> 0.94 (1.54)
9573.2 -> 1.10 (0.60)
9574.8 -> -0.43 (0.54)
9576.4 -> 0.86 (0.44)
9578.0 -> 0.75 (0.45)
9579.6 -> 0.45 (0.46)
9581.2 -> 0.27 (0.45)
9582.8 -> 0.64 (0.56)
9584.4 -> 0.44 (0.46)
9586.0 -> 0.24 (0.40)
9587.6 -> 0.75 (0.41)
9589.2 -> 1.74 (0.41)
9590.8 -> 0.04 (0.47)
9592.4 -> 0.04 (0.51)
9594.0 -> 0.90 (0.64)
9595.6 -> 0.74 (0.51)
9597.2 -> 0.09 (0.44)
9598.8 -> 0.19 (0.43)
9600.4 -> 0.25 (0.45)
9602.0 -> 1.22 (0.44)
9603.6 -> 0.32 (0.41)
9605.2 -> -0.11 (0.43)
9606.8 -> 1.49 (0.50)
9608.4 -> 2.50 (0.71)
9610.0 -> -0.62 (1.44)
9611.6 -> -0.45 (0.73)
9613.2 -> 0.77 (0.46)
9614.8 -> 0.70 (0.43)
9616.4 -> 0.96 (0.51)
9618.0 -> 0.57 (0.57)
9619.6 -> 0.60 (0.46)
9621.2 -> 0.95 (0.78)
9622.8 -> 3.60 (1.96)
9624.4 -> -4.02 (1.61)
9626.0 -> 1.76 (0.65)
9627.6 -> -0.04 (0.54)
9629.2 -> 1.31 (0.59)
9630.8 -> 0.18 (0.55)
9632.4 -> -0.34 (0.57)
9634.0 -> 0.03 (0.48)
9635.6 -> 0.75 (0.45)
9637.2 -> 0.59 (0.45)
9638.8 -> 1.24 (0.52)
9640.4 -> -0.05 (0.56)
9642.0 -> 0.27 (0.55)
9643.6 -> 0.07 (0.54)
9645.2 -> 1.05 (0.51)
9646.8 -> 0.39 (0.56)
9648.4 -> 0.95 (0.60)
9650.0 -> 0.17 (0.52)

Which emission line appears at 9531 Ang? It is [O II] 3727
